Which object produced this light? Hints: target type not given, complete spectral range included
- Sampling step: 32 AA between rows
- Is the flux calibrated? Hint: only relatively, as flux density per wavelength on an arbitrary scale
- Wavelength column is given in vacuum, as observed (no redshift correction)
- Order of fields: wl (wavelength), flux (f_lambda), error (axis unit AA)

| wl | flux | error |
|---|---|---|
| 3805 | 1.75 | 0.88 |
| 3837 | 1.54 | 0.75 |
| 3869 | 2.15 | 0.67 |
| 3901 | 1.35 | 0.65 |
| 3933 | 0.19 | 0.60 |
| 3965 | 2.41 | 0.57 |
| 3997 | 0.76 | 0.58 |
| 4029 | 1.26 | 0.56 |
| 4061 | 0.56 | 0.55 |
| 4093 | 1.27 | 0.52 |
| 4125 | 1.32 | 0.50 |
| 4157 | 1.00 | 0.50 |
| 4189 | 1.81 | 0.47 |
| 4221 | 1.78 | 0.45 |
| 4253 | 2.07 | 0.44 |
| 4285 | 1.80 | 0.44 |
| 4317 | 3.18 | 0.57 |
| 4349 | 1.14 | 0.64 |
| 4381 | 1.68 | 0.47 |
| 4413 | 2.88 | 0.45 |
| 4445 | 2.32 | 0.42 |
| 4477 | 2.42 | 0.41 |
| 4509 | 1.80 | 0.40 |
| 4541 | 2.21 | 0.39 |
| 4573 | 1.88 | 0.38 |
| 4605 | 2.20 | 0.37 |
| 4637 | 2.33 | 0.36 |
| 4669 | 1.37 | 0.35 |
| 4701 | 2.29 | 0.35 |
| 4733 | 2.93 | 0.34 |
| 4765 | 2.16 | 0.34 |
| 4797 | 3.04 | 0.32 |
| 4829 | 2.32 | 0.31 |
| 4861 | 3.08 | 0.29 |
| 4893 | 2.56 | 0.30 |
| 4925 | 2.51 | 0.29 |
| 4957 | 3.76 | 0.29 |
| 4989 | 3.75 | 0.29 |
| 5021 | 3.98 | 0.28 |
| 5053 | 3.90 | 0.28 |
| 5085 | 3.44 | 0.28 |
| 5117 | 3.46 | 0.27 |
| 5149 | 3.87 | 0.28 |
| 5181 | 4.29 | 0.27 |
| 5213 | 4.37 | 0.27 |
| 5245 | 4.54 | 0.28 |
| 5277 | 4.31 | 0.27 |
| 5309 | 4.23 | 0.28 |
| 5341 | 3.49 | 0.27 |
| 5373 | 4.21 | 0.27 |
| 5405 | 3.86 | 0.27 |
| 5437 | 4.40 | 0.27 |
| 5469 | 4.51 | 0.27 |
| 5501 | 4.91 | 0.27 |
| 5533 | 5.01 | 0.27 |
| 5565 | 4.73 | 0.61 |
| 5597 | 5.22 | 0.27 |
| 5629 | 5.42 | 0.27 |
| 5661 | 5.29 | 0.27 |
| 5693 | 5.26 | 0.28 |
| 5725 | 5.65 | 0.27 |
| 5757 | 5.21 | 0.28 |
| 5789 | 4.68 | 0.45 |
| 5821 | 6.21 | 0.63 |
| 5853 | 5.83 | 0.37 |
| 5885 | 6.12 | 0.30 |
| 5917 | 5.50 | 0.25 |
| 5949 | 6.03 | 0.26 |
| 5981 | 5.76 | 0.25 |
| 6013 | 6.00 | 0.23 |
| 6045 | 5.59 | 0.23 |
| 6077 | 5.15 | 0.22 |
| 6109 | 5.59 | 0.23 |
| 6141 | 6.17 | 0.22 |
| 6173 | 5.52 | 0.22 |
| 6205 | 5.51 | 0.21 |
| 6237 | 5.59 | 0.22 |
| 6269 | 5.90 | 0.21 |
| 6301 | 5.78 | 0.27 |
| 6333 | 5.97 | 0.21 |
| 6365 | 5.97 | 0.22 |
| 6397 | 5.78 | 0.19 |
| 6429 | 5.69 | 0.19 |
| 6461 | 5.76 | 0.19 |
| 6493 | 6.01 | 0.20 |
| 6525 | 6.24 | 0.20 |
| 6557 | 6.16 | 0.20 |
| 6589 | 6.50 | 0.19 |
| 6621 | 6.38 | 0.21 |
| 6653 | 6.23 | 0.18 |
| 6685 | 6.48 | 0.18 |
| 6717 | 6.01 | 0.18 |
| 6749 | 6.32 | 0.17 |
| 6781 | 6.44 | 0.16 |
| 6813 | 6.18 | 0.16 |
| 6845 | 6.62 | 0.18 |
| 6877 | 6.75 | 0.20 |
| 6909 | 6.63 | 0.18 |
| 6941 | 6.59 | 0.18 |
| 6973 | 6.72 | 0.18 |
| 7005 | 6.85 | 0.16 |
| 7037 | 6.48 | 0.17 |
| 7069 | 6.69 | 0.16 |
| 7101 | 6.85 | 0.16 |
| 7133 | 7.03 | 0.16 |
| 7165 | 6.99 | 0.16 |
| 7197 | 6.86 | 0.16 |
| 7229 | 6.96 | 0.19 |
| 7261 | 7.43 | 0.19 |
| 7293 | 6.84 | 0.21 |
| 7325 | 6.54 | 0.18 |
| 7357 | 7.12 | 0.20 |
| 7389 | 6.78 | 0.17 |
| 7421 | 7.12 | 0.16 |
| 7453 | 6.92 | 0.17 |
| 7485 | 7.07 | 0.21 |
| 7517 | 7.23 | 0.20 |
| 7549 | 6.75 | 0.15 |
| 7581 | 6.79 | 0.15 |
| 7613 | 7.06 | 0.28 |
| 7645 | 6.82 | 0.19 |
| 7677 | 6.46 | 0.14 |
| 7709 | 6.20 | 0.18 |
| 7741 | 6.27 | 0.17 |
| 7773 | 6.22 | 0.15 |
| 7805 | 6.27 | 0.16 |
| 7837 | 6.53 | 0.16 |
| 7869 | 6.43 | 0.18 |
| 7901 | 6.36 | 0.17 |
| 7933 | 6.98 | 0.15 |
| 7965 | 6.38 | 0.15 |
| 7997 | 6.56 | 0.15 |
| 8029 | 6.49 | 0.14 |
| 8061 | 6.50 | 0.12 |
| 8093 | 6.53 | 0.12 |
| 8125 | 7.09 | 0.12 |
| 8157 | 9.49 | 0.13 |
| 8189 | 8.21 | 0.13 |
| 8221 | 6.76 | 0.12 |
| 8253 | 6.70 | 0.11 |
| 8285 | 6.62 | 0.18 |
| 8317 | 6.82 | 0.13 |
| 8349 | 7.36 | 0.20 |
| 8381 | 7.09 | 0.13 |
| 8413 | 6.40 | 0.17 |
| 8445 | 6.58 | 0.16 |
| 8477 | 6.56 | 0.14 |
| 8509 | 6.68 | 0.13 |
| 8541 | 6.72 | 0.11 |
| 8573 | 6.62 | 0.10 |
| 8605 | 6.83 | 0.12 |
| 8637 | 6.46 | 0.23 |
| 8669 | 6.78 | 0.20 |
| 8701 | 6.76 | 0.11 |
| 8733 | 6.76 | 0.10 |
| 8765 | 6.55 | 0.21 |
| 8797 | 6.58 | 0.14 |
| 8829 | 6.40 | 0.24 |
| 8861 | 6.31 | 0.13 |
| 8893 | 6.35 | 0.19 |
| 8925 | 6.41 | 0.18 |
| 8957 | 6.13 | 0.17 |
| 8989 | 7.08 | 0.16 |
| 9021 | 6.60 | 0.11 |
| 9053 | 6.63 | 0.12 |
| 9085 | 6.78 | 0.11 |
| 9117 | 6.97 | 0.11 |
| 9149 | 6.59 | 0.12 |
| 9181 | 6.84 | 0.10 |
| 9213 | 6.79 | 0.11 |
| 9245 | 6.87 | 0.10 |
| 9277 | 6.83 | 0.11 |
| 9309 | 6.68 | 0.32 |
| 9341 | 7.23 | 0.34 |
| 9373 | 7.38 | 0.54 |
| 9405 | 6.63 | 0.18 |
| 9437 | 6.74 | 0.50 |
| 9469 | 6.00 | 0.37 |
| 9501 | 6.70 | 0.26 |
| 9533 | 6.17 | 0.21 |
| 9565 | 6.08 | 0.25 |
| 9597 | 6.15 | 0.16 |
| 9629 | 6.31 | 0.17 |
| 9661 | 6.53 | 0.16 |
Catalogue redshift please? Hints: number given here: 0.24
